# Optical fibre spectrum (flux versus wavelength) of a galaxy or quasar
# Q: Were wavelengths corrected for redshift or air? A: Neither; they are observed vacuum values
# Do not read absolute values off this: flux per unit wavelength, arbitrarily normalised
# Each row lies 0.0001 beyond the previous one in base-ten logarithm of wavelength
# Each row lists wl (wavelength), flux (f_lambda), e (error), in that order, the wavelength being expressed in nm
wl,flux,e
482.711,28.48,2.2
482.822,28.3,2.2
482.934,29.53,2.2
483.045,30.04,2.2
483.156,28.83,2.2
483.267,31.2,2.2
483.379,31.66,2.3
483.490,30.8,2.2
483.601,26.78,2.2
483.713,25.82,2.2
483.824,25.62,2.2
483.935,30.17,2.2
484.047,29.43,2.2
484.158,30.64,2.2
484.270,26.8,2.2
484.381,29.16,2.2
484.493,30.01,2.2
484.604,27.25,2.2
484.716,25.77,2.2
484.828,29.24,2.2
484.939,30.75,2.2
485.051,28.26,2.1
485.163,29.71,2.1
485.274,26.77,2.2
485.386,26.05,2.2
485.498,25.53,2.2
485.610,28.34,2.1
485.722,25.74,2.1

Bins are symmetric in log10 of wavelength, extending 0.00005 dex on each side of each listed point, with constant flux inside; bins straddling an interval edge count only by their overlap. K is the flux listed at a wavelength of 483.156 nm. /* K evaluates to 28.83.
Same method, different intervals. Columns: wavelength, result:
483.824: 25.62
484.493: 30.01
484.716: 25.77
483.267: 31.2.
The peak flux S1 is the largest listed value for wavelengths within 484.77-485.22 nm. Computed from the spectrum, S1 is 30.75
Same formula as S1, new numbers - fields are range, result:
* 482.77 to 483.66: 31.66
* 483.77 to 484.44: 30.64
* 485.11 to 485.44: 29.71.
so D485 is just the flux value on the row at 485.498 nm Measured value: 25.53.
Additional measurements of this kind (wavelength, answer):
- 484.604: 27.25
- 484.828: 29.24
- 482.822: 28.3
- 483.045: 30.04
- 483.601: 26.78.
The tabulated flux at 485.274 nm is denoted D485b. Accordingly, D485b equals 26.77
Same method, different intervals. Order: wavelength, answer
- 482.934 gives 29.53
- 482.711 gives 28.48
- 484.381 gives 29.16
